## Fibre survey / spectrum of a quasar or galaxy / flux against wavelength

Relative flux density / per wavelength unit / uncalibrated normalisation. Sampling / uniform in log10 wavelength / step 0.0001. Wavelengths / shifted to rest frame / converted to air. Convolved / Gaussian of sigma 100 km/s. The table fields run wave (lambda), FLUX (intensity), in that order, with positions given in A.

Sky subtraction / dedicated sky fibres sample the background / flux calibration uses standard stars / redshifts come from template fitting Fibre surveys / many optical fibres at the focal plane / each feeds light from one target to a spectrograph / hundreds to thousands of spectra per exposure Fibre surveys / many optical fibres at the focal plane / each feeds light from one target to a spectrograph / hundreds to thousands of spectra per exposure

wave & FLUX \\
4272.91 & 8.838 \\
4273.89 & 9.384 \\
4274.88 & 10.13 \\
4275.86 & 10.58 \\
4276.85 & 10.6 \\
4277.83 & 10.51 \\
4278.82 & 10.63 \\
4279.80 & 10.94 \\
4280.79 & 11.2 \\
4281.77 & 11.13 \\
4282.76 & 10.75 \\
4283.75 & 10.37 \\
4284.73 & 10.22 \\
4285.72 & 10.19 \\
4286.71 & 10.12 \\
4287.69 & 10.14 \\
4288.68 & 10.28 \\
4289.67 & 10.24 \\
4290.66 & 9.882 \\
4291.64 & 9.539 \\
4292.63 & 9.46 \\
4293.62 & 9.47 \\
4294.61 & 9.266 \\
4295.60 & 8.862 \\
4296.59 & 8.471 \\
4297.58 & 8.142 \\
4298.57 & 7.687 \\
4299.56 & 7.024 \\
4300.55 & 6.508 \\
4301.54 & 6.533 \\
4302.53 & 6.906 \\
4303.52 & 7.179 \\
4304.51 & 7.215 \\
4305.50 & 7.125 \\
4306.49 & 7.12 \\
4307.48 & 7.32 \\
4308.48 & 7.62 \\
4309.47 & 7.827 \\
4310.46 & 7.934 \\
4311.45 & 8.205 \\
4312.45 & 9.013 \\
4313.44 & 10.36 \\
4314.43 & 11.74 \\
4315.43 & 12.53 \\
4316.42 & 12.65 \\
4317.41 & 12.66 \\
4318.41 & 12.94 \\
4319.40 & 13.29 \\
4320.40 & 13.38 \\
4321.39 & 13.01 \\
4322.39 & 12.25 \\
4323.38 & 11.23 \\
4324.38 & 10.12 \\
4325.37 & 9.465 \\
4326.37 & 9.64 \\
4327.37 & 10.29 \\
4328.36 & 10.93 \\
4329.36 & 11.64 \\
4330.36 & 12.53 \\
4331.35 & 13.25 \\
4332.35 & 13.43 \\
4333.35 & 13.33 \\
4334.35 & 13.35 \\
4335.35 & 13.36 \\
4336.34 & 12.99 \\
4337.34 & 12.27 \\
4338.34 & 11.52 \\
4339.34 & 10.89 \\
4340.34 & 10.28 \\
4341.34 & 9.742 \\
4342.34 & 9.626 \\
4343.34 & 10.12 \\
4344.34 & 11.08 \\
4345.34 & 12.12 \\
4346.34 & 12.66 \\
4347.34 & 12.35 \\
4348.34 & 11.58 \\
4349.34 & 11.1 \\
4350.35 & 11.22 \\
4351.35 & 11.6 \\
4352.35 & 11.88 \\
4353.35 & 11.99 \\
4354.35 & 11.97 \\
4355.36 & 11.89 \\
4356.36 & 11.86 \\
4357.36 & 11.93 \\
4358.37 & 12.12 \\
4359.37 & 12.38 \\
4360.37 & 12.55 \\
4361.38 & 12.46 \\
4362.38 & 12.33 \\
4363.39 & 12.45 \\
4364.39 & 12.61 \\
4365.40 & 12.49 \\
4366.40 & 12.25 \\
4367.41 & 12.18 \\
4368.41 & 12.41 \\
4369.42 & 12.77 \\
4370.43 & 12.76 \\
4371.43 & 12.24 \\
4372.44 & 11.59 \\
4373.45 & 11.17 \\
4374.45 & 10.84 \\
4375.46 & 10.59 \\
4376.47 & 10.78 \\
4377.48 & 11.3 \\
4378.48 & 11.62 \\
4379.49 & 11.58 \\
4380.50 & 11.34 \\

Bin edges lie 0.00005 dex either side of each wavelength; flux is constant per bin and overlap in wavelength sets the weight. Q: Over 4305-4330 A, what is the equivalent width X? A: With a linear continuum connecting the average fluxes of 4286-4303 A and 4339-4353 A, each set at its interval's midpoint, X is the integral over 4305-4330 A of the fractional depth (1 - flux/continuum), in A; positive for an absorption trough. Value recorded -1.4 A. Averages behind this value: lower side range 8.76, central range 10.4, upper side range 11.2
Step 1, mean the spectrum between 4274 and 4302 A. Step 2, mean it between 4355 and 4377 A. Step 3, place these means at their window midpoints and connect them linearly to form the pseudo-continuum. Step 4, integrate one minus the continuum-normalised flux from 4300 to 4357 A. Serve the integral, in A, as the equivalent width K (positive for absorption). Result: 0.6 A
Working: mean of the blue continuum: 9.6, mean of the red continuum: 12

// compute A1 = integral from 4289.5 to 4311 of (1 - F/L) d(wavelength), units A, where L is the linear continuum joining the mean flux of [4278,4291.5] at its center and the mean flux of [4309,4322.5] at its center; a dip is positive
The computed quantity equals 5.6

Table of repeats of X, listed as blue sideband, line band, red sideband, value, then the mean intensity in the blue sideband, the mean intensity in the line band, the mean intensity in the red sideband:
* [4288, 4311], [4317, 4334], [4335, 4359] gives -3.3 A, 8.17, 12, 11.6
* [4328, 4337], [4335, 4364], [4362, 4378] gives 1.5 A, 12.8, 11.7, 11.9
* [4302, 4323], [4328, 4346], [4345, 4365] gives -1.1 A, 9.93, 11.8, 12.1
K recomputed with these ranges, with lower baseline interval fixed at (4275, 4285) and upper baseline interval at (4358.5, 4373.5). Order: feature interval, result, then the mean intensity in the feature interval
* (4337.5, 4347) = 0.73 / 11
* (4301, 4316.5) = 3.84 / 8.47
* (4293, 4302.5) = 2.64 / 7.96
